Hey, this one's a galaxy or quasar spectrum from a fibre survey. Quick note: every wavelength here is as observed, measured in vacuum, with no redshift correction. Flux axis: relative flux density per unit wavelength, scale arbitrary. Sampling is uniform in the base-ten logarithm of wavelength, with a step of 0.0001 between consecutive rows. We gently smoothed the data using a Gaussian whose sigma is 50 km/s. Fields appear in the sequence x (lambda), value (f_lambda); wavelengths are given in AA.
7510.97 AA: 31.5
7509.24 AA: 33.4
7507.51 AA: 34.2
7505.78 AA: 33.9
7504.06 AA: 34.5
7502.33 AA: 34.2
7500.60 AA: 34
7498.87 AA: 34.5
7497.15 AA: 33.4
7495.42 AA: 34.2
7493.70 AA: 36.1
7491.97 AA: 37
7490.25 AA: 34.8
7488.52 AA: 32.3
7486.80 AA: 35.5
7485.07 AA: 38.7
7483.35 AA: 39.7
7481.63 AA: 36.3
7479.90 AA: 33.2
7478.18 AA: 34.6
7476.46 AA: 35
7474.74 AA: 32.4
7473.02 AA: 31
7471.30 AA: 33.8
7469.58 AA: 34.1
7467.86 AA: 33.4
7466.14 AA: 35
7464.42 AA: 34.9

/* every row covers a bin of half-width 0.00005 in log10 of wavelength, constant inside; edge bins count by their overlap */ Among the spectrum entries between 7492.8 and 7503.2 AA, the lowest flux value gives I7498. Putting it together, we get 33.4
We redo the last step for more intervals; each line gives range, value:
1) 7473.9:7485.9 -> 32.4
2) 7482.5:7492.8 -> 32.3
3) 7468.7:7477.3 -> 31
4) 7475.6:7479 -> 34.6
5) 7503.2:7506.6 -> 33.9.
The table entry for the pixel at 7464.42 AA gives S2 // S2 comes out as 34.9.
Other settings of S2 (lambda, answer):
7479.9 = 33.2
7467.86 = 33.4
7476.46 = 35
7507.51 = 34.2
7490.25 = 34.8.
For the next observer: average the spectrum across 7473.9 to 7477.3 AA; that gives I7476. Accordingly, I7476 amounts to 33.7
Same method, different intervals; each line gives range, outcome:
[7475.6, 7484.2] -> 35.8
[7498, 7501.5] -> 34.3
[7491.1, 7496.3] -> 35.8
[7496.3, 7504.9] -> 34.1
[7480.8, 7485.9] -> 38.3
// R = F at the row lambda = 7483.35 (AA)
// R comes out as 39.7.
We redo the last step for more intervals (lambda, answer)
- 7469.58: 34.1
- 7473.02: 31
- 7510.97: 31.5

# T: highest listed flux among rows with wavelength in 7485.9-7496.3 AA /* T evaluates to 37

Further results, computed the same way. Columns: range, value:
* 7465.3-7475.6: 35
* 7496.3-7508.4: 34.5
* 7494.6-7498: 34.2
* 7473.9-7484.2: 39.7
